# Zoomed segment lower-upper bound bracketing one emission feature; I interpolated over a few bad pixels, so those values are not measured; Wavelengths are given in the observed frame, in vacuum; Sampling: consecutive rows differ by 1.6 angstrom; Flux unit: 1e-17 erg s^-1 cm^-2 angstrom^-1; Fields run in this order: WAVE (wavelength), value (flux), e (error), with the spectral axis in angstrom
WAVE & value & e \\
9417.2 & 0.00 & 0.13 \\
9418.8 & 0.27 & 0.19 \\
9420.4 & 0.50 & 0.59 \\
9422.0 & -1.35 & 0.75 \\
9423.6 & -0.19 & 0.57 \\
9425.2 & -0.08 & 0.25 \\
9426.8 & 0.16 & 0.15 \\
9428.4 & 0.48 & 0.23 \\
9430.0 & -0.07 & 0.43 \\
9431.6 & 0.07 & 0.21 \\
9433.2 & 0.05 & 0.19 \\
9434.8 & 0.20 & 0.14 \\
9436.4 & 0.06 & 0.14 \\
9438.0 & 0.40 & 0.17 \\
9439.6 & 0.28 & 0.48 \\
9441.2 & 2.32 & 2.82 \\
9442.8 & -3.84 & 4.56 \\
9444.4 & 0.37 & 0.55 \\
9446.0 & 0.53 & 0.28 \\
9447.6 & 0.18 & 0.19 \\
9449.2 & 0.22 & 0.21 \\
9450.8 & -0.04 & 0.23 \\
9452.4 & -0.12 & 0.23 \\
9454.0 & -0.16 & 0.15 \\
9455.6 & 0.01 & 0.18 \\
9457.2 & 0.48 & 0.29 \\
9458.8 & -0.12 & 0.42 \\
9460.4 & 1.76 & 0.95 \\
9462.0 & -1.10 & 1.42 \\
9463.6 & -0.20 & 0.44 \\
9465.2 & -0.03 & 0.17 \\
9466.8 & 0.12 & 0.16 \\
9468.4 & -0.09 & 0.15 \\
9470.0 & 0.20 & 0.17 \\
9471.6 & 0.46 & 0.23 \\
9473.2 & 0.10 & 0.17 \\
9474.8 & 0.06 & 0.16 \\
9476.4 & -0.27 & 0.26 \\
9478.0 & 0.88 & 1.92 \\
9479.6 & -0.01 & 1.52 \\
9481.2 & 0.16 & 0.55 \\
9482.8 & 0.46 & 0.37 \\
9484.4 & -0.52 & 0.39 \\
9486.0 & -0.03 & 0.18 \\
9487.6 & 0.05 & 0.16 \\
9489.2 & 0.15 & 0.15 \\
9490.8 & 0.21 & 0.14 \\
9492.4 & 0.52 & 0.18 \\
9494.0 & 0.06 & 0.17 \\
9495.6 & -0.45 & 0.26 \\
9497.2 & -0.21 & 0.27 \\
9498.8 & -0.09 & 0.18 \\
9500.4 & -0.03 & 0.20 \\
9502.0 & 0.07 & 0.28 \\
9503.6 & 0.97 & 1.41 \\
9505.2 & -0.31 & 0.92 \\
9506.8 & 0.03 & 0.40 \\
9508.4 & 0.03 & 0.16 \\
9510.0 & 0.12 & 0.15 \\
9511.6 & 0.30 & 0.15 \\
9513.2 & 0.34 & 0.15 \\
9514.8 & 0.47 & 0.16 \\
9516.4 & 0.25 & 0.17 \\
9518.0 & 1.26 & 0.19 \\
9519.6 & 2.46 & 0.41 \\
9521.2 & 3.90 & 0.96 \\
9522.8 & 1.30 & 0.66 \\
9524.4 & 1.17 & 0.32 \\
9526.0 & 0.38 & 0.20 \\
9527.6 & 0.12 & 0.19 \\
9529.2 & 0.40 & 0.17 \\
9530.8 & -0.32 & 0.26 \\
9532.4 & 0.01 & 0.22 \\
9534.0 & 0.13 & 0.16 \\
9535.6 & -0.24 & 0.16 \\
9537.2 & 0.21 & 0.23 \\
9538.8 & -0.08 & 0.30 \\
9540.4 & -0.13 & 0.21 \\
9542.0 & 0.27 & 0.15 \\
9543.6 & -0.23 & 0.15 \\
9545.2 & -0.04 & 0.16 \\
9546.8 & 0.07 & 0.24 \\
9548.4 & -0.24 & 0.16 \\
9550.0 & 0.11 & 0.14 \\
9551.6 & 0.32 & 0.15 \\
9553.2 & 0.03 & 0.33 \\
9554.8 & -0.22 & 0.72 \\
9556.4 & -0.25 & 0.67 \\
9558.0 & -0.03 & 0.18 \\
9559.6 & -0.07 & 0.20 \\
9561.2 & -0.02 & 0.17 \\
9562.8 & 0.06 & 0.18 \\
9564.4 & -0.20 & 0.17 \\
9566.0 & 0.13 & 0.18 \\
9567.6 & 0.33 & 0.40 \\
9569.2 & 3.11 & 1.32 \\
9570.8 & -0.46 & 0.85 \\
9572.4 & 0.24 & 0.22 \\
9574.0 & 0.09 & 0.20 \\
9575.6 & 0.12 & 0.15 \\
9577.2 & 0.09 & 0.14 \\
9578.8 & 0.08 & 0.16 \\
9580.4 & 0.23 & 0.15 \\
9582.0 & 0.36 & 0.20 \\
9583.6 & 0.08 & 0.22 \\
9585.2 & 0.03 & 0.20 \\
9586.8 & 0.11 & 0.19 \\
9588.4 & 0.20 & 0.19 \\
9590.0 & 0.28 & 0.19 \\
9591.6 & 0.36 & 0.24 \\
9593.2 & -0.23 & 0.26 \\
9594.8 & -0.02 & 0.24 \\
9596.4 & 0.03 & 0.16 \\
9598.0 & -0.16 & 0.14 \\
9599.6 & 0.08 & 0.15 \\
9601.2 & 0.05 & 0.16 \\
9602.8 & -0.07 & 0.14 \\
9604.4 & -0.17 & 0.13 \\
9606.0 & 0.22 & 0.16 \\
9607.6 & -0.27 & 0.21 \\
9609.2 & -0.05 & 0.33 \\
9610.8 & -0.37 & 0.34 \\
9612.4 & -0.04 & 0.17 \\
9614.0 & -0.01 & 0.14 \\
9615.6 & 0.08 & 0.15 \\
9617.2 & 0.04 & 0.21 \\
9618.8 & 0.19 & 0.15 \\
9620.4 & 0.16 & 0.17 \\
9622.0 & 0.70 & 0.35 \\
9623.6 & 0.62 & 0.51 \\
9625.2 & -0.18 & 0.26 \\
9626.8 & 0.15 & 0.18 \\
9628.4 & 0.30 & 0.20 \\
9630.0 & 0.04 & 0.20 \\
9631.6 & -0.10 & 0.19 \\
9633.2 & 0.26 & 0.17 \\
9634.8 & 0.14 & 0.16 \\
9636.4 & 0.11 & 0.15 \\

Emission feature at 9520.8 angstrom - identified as Hbeta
